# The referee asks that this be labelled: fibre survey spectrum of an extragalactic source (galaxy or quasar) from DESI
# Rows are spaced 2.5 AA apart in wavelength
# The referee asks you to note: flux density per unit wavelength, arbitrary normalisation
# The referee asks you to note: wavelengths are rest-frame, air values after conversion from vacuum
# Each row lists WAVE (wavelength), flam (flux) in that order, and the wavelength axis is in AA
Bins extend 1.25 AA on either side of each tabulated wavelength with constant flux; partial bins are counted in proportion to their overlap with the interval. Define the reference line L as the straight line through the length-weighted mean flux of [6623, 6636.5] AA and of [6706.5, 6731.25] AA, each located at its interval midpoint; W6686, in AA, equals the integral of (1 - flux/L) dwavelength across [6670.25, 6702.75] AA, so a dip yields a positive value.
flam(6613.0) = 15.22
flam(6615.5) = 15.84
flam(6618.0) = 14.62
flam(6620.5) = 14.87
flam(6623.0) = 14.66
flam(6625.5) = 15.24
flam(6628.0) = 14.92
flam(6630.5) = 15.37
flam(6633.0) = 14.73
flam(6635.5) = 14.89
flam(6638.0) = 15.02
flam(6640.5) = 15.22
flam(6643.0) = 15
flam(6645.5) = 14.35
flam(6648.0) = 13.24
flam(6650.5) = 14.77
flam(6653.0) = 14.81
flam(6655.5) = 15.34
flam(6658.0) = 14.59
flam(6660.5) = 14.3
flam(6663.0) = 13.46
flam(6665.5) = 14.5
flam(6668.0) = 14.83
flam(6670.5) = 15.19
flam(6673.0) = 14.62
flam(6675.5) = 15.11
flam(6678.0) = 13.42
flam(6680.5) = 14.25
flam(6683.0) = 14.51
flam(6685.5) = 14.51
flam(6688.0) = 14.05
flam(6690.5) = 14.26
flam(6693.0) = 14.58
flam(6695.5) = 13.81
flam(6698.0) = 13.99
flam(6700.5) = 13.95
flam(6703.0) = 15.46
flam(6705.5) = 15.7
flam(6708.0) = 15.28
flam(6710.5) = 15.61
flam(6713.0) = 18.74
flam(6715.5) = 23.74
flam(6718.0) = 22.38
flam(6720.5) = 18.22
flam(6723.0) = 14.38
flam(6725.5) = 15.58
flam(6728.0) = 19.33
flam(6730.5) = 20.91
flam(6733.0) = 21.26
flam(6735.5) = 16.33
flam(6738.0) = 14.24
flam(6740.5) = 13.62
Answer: 5.3 AA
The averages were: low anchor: 15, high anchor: 18.3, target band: 14.3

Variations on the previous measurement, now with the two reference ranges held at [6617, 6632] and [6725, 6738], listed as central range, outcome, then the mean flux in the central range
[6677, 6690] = 2.1 AA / 14.2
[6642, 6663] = 1.8 AA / 14.5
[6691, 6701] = 1.8 AA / 14.1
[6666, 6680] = 1.6 AA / 14.6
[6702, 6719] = -0.3 AA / 18.1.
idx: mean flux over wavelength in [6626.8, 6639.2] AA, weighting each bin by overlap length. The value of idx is 15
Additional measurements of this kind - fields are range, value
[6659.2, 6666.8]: 14.1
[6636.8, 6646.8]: 14.9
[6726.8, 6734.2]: 20.5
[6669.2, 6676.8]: 15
